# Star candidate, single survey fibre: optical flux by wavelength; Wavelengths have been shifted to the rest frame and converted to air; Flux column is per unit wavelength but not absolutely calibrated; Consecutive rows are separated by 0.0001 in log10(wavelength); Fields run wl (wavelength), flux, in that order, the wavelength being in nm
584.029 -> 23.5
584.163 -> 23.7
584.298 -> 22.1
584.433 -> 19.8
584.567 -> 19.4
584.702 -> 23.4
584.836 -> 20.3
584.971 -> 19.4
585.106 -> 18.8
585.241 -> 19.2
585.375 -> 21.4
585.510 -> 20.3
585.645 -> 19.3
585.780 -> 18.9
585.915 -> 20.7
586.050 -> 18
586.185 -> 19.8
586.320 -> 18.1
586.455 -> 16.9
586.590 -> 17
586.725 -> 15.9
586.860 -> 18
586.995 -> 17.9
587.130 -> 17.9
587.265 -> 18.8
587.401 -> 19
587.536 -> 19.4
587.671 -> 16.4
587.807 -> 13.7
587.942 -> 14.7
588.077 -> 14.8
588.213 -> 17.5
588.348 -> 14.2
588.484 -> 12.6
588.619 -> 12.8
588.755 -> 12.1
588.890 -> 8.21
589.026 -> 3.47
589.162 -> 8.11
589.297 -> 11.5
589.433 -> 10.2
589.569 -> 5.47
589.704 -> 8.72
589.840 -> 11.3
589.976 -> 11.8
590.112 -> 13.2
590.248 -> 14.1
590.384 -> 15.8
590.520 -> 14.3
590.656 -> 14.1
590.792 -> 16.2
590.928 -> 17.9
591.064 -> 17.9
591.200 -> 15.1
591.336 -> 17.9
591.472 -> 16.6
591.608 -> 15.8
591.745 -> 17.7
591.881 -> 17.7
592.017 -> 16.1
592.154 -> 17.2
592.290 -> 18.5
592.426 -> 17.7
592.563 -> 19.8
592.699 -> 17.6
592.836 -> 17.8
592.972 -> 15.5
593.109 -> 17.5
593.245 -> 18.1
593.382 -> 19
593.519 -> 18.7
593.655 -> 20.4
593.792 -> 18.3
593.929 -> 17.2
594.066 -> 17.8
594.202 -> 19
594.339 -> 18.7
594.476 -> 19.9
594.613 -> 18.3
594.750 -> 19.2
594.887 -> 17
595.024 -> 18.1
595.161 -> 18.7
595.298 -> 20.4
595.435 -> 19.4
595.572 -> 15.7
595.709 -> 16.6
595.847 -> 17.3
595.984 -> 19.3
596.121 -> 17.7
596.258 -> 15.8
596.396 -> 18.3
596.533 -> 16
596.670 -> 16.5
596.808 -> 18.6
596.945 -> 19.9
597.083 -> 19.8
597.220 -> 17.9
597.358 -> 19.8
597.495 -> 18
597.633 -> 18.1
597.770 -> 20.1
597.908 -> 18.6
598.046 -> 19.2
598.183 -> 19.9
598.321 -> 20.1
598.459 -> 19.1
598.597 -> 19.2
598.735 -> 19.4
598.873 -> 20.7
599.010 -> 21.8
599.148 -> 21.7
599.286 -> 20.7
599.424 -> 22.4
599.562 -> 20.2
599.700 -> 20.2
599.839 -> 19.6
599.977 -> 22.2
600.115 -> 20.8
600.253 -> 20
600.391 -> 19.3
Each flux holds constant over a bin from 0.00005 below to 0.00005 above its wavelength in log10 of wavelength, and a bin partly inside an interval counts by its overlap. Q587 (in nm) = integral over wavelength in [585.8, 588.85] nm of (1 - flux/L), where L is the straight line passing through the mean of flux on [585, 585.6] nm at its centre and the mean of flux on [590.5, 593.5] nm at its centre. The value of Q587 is 0.40 nm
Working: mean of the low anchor 19.9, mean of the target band 16.6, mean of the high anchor 17.2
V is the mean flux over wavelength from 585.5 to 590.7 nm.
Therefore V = 14.7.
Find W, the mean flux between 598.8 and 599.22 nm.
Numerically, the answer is 21.4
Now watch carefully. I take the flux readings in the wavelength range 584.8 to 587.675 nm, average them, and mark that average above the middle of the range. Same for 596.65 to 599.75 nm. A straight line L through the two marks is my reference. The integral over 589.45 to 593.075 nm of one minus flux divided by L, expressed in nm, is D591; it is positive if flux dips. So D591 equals 0.71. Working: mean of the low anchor 18.7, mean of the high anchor 19.7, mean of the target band 15.4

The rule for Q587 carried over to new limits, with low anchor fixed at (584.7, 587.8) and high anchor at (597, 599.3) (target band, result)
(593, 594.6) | 0.065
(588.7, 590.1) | 0.719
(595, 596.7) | 0.154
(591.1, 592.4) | 0.145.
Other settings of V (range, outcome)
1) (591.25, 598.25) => 18.1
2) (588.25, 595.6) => 15.7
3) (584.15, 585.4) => 20.6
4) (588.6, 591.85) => 13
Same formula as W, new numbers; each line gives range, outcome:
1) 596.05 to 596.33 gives 16.8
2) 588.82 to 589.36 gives 7.82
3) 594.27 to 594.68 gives 19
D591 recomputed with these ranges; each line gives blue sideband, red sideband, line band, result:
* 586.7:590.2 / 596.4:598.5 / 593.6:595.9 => -0.17 nm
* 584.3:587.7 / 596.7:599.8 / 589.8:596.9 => 0.81 nm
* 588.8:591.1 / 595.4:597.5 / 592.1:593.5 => -0.33 nm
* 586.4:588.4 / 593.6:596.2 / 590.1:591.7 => 0.15 nm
